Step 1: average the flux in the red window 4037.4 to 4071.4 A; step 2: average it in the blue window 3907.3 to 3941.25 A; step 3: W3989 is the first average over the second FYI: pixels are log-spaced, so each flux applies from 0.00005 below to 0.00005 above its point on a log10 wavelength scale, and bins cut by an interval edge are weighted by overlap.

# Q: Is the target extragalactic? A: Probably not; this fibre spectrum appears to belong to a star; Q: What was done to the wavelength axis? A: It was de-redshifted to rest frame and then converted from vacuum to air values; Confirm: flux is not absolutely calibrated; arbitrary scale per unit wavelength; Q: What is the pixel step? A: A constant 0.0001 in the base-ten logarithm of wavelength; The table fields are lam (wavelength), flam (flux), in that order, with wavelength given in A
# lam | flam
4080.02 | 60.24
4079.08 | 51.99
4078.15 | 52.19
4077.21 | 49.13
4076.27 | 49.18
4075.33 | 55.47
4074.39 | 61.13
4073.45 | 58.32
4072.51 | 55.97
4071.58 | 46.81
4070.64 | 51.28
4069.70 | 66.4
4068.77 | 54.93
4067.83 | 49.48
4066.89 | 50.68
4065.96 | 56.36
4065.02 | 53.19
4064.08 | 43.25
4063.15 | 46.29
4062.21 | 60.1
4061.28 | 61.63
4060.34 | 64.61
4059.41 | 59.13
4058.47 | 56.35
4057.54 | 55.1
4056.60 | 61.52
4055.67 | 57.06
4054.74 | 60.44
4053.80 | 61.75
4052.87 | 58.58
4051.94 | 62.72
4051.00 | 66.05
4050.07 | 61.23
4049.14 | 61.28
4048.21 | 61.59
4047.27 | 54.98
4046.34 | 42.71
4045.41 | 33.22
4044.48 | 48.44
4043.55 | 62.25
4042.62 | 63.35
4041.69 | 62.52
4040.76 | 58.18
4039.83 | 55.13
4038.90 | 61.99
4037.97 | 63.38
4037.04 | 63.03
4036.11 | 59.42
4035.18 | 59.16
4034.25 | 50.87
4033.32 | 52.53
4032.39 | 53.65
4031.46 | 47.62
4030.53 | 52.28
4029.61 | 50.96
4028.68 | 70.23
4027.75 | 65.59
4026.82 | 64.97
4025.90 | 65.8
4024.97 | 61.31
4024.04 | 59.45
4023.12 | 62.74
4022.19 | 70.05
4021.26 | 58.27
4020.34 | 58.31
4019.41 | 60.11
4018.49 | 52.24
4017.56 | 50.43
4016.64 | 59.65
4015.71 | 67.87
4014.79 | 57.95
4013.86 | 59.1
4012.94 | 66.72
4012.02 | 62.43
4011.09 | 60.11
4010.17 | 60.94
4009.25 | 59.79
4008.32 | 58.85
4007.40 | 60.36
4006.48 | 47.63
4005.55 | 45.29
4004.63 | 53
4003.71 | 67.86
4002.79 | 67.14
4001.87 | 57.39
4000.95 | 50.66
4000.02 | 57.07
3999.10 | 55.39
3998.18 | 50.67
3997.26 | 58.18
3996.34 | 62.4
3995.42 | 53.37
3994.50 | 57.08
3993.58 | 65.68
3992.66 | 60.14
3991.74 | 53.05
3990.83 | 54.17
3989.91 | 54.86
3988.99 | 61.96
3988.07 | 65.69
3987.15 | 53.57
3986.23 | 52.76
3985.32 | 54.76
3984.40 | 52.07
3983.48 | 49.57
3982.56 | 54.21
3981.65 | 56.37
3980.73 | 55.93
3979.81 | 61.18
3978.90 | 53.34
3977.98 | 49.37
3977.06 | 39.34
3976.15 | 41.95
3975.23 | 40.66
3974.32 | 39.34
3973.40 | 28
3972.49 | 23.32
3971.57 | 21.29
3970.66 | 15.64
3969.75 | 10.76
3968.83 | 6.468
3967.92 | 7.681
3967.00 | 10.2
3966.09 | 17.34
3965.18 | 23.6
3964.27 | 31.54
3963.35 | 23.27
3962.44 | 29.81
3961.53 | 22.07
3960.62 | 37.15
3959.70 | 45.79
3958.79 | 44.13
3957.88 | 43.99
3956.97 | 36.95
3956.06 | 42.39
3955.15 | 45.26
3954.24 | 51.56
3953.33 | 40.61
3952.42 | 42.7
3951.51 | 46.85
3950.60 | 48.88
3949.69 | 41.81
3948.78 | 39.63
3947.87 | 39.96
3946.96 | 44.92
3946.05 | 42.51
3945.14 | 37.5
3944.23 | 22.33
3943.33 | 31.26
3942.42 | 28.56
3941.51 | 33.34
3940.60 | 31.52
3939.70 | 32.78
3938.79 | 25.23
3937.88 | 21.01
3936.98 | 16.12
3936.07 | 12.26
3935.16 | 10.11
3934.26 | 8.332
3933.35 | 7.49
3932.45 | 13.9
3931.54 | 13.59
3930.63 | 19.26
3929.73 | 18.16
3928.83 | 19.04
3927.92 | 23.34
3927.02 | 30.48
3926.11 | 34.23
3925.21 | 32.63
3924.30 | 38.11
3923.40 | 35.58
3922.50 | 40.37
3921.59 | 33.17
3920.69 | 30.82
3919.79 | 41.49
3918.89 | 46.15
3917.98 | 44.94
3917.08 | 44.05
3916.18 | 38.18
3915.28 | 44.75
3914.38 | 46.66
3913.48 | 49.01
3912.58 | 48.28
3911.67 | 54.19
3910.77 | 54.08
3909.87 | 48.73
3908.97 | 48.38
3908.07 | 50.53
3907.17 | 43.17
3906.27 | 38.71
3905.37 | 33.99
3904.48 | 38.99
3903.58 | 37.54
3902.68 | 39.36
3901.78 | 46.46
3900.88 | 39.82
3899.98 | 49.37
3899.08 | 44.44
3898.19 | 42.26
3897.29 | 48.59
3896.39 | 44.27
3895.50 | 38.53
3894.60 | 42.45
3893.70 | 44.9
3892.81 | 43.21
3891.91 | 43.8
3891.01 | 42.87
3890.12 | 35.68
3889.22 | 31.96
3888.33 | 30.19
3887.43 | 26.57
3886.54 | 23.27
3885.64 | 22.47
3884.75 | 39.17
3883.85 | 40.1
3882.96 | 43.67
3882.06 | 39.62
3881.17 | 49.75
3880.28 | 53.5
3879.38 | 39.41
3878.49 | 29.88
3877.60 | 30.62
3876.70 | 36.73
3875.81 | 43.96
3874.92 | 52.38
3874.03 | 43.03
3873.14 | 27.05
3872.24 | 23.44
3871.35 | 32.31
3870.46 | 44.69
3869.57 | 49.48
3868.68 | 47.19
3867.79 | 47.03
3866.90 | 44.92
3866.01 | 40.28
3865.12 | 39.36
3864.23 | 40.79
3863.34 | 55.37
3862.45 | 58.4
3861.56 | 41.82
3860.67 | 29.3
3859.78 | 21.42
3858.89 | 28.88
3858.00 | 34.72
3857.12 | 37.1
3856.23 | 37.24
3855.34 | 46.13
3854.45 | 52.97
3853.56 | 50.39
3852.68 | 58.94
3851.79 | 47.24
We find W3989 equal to 1.74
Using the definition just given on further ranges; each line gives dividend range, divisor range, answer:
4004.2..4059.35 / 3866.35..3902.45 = 1.46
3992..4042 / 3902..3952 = 1.70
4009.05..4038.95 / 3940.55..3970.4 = 1.79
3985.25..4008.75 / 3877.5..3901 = 1.44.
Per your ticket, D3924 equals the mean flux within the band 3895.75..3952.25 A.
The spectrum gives 35.7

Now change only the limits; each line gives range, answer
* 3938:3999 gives 40.9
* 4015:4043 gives 59.3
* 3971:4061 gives 56.1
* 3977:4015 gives 56.8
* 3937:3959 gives 37.7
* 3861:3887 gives 40.6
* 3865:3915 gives 41.3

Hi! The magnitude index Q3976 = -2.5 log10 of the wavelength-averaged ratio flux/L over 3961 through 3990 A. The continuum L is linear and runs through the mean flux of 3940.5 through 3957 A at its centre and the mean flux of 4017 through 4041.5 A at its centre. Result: 0.237 mag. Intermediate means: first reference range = 39.6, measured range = 37.6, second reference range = 58.8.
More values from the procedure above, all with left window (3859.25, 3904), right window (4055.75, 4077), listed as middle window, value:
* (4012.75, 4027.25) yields -0.18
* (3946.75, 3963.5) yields 0.14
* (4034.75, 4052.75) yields -0.09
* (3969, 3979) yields 0.45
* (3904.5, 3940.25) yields 0.28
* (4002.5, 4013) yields -0.17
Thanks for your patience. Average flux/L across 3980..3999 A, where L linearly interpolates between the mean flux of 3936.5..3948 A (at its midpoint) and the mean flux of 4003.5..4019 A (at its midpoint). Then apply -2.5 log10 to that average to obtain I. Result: -0.14 mag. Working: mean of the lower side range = 31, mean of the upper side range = 58.1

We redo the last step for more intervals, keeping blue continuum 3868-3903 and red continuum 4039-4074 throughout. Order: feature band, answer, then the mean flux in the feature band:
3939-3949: 0.30 mag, 34.6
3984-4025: -0.14 mag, 58.2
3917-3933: 0.38 mag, 30.6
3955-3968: 0.45 mag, 31.1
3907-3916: -0.15 mag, 48.6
